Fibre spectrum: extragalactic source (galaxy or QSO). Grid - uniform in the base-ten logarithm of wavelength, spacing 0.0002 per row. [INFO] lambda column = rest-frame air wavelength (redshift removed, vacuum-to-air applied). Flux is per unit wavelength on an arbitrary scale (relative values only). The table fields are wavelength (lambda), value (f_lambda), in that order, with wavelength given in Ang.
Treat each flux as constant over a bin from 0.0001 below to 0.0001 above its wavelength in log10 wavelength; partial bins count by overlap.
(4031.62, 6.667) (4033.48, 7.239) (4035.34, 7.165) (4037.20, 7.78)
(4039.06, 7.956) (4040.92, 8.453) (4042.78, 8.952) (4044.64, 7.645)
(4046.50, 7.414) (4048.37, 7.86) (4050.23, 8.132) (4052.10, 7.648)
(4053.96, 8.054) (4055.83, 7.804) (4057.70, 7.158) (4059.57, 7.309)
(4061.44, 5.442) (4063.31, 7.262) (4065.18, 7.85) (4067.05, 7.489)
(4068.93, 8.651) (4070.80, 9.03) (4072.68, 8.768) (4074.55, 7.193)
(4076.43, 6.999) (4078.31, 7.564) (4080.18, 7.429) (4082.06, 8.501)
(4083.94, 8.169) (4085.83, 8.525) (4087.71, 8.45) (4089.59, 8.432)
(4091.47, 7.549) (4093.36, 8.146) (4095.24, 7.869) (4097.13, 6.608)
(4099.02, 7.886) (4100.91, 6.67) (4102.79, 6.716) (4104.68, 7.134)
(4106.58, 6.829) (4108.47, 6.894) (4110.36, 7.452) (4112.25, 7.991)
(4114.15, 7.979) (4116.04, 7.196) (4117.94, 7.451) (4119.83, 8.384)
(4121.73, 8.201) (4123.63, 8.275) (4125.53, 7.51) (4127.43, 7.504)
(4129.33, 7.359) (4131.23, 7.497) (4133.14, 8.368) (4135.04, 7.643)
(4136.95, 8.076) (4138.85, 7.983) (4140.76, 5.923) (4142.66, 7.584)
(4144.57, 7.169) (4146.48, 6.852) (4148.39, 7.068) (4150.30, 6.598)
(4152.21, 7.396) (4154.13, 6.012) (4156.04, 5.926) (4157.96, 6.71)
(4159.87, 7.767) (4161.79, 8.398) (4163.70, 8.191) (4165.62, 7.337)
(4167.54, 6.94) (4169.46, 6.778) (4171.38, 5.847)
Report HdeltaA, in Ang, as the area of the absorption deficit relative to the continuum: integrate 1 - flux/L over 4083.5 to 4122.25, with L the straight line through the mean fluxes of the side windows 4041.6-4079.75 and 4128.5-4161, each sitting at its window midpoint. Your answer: -1.0 Ang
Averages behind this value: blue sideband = 7.71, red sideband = 7.18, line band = 7.63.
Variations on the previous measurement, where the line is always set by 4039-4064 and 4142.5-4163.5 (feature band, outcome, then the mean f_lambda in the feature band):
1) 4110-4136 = -2.0 Ang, 7.78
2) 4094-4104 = 0.3 Ang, 7.18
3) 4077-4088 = -0.9 Ang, 8.05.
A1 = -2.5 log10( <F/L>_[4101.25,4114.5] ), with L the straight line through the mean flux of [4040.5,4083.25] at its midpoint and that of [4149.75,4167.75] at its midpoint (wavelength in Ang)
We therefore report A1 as 0.04 mag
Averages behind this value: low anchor 7.76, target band 7.23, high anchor 7.15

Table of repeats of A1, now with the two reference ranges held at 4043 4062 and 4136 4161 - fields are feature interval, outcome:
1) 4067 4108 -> -0.057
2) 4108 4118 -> -0.047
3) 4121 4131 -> -0.088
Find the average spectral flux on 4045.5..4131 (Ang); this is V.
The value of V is 7.66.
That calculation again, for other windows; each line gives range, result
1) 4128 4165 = 7.29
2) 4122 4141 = 7.7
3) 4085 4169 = 7.46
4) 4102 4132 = 7.53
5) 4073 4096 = 7.93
